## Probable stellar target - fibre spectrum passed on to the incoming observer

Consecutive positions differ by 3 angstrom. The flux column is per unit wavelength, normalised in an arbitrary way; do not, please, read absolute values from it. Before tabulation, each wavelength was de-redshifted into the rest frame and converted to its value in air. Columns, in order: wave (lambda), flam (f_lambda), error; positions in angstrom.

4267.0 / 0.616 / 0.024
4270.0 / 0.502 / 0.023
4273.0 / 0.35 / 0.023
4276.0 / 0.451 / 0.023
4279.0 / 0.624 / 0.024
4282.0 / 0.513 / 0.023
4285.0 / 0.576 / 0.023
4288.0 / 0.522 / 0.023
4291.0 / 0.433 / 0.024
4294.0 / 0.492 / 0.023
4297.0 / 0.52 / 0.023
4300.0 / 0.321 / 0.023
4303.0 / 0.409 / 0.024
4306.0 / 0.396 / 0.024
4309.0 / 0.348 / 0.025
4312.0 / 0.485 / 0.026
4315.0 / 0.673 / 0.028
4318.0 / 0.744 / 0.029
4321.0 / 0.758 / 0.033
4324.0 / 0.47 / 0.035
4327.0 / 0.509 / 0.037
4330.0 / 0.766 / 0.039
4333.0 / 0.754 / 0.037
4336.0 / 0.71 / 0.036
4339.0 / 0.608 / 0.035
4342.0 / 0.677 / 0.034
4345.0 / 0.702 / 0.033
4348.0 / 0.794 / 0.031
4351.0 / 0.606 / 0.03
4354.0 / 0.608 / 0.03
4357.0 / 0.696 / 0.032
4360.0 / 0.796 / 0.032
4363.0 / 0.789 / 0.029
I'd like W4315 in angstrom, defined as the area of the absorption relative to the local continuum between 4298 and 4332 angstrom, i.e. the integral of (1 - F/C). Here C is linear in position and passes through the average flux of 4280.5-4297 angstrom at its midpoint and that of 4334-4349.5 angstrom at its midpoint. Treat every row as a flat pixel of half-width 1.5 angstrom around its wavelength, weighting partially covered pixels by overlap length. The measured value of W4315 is 4.0 angstrom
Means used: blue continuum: 0.508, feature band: 0.537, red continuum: 0.7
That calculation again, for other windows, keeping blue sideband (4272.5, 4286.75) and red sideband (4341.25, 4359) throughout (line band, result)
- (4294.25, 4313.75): 5.1 angstrom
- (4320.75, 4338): -0.5 angstrom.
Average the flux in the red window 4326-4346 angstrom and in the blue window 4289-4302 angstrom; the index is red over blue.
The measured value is 1.53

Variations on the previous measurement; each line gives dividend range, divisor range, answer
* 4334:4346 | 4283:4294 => 1.33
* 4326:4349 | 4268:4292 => 1.38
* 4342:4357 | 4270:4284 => 1.39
